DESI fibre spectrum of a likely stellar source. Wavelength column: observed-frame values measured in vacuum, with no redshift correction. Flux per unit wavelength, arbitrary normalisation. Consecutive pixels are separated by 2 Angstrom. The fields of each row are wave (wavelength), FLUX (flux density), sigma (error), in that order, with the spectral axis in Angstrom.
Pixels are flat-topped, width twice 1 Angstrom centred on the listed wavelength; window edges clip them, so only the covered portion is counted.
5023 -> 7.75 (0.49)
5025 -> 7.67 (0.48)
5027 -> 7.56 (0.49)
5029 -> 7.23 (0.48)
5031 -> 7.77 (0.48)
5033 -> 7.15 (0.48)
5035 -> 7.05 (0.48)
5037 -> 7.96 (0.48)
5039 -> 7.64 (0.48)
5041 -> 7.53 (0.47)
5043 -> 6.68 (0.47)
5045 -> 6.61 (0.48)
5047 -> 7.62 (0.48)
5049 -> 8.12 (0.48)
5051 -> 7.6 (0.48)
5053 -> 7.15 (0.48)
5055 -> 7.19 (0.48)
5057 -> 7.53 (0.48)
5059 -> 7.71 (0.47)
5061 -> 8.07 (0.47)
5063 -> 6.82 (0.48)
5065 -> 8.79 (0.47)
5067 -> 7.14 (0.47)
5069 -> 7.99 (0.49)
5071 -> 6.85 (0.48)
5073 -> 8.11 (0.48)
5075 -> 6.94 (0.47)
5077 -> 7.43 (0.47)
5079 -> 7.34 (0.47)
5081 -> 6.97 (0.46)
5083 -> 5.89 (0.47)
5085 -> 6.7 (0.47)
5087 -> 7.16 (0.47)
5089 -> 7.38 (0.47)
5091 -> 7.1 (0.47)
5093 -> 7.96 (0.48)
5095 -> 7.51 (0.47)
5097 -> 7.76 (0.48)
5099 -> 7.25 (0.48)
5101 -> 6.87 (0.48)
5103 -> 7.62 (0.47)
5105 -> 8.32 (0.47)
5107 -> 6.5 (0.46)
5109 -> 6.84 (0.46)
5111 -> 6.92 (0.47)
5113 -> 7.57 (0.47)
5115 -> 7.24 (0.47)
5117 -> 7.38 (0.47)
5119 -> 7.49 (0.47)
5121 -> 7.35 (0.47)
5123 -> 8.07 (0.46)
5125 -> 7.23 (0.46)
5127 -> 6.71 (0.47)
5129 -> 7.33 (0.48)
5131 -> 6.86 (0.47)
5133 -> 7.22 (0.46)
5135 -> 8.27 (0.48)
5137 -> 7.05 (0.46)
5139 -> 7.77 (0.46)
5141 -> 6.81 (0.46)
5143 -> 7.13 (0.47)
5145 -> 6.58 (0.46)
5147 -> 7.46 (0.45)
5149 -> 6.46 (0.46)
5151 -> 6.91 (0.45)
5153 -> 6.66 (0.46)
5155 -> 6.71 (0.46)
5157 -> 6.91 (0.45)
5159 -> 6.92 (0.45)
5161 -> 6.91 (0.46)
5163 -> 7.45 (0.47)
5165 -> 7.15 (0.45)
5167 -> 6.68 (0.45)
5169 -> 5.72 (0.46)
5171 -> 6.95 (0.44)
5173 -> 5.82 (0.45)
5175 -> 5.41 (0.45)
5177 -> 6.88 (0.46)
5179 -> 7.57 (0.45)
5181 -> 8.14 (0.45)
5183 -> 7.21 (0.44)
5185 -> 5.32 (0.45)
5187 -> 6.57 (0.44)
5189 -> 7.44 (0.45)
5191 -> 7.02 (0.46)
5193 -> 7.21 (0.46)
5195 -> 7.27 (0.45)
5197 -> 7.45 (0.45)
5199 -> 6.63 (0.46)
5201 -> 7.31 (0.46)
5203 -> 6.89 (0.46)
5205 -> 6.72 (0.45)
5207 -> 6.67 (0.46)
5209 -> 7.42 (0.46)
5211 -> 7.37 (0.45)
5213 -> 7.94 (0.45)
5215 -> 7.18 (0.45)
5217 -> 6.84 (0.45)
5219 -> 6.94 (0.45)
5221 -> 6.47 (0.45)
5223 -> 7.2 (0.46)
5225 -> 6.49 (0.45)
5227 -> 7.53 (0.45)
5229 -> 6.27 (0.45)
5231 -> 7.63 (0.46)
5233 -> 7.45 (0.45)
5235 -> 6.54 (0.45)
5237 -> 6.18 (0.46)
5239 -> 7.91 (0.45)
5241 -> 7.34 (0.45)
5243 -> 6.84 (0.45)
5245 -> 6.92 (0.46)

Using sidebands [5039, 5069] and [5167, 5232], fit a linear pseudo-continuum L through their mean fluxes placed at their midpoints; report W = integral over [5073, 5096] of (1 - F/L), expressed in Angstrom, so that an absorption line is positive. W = 0.6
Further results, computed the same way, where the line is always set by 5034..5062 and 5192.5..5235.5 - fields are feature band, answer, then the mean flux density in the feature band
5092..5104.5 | -0.3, 7.53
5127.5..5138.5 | -0.1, 7.34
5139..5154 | 0.6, 6.92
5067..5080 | 0.0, 7.42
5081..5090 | 0.7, 6.8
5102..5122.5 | -0.1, 7.34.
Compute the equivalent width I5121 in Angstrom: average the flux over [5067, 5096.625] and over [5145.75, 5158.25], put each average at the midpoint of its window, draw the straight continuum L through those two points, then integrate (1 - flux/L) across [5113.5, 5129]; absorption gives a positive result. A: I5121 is -0.7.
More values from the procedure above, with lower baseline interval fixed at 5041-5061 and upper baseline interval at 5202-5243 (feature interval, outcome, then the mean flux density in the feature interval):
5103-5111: 0.1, 7.23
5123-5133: 0.1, 7.15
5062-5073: -0.3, 7.57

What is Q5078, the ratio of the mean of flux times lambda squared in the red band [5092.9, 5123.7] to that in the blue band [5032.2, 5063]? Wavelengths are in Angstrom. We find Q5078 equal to 1.0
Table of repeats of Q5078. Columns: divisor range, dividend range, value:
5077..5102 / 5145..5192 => 0.98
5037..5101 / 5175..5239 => 1.00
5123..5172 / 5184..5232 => 1.02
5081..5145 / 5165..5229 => 0.98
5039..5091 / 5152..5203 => 0.98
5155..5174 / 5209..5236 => 1.08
